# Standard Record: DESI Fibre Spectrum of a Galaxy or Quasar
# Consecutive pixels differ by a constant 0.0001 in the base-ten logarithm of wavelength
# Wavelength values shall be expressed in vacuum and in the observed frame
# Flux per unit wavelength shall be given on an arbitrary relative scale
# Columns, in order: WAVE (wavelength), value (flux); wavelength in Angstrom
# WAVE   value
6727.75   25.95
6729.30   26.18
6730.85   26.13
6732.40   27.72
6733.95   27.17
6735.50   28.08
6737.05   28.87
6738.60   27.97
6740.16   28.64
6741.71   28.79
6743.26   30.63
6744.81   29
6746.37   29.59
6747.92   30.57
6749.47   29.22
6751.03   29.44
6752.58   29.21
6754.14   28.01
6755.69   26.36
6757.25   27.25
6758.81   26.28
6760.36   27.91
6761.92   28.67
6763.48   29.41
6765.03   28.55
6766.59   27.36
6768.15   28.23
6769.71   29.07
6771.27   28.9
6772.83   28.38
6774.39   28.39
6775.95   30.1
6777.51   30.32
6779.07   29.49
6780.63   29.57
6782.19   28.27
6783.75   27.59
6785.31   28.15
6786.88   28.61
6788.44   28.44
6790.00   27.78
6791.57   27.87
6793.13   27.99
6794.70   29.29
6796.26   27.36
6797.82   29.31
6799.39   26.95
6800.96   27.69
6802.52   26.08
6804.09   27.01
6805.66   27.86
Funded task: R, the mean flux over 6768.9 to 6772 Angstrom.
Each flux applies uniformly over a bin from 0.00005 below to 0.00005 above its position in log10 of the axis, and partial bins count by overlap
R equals 29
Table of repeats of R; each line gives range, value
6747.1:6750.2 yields 30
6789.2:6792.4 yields 27.8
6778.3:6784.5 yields 28.8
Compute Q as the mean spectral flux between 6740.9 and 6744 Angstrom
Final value 29.7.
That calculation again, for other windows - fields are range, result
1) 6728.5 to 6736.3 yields 27.1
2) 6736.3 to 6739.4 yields 28.4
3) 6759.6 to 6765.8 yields 28.6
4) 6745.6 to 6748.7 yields 30.2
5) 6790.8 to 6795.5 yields 28.4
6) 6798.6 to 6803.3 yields 26.9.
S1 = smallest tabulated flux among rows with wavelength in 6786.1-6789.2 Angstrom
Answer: 28.44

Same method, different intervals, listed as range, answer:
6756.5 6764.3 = 26.28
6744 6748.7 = 29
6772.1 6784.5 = 27.59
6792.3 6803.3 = 26.08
